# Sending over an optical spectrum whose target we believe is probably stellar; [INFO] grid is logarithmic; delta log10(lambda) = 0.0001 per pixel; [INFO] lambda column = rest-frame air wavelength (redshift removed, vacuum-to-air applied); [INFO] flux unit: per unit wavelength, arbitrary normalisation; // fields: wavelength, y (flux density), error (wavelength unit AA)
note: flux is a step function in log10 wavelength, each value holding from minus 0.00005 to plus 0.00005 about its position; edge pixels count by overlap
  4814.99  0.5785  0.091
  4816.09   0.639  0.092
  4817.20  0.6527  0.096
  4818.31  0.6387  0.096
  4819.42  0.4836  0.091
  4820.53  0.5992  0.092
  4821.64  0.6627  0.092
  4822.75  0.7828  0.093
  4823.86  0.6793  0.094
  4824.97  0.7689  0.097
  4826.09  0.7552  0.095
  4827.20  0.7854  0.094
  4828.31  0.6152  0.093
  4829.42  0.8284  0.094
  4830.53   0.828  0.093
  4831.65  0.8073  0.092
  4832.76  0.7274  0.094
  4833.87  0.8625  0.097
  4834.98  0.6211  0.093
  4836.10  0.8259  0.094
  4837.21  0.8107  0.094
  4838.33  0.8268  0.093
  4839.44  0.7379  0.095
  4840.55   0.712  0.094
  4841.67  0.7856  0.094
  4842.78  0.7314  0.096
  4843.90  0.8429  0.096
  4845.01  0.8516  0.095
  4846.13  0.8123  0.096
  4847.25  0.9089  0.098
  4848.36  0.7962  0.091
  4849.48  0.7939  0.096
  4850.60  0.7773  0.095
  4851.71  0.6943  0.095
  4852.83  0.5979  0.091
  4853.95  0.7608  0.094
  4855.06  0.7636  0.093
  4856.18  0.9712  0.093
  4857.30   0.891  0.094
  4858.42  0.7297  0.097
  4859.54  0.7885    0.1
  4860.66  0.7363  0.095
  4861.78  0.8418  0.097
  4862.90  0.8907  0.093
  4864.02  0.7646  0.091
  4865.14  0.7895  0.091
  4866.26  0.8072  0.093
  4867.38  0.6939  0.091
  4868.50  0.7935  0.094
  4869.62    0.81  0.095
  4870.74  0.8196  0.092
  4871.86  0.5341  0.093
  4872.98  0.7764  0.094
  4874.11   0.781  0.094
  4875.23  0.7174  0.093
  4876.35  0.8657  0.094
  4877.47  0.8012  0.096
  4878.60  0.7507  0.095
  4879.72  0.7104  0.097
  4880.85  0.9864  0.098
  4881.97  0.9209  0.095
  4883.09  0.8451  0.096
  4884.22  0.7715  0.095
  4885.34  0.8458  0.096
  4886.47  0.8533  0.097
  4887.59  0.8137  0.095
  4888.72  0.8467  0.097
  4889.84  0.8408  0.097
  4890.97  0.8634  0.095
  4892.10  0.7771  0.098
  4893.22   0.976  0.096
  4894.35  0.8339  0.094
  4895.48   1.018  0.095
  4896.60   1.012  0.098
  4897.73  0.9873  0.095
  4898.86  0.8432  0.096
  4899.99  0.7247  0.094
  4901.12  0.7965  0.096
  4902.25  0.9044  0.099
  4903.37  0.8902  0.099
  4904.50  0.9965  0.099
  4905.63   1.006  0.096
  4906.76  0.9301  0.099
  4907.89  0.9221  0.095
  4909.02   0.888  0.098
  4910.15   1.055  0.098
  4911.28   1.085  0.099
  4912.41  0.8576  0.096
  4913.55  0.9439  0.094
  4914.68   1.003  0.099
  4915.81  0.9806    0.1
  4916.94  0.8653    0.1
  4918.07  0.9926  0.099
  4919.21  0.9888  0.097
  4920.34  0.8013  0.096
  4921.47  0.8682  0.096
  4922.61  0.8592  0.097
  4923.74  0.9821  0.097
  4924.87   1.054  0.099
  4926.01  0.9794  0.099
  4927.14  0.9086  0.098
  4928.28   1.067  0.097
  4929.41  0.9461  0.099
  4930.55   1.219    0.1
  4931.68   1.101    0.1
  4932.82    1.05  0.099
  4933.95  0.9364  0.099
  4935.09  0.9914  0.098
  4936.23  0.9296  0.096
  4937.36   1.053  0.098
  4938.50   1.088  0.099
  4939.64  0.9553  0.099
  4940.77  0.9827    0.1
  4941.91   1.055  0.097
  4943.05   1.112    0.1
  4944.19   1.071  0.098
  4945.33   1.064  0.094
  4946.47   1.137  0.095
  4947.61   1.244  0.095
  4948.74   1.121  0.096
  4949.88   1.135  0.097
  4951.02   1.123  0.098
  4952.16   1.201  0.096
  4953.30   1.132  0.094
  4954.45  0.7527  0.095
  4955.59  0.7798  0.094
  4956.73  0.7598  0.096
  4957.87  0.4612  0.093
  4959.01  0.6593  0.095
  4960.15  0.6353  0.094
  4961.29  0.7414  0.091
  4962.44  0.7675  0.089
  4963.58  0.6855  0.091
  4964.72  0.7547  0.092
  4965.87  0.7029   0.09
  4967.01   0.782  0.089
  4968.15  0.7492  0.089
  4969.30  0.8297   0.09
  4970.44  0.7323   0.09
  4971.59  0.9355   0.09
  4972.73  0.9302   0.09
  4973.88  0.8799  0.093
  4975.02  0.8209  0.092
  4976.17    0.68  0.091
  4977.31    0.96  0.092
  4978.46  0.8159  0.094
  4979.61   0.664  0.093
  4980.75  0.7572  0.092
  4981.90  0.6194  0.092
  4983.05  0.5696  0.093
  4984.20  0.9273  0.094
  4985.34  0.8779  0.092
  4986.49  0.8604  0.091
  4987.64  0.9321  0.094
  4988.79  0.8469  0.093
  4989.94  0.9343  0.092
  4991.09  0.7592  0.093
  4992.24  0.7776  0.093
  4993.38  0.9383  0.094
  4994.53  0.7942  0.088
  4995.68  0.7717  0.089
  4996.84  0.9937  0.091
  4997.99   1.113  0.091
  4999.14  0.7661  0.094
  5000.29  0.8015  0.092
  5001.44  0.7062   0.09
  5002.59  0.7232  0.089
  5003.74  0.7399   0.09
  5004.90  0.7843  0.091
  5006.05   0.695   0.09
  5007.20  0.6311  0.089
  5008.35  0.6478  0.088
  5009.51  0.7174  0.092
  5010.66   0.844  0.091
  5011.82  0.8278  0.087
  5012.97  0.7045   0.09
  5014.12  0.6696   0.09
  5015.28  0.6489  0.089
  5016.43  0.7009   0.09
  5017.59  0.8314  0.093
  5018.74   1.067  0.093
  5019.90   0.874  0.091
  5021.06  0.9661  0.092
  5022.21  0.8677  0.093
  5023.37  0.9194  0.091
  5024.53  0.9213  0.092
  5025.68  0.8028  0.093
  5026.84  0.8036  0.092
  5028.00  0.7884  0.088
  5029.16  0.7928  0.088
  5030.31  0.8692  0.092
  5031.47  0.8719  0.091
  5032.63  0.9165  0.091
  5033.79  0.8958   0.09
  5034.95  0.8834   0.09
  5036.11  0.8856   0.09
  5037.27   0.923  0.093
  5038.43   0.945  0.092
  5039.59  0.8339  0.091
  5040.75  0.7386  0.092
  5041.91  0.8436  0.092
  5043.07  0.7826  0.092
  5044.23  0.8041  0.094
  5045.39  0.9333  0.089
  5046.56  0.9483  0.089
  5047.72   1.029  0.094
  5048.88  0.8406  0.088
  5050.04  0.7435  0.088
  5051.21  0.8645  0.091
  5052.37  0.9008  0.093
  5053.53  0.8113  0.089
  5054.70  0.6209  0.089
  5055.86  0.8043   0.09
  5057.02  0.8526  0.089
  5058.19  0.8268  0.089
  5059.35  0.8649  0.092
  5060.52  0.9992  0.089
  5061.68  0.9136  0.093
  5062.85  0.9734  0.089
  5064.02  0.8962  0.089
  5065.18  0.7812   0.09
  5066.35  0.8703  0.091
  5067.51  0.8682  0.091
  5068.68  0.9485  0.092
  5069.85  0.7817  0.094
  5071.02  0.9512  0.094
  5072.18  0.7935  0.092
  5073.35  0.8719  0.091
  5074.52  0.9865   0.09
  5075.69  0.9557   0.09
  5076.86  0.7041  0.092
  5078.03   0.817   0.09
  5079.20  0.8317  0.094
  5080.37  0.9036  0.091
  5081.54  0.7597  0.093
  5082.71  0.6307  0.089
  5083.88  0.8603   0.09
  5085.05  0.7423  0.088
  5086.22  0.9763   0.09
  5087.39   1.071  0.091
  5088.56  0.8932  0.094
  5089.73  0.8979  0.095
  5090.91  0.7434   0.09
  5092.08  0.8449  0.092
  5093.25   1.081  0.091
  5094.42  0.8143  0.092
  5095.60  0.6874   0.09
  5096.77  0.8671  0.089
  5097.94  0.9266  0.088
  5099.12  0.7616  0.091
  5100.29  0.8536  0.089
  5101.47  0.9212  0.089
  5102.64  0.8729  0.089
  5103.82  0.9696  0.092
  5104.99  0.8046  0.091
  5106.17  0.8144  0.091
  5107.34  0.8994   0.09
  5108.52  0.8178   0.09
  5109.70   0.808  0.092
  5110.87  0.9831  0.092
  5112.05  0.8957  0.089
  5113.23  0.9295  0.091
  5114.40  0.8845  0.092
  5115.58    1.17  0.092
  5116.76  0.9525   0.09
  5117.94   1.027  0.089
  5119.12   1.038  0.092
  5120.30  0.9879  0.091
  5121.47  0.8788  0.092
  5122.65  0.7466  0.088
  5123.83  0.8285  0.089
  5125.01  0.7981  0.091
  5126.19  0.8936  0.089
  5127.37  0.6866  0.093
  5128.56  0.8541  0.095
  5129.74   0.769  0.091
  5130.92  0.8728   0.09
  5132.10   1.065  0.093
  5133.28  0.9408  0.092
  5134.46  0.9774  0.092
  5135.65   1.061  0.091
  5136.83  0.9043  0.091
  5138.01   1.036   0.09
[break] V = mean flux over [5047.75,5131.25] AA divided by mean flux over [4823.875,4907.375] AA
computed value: 1.1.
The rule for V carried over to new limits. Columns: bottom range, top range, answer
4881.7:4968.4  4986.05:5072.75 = 0.91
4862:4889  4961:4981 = 0.99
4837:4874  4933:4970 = 1.17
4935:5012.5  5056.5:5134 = 1.03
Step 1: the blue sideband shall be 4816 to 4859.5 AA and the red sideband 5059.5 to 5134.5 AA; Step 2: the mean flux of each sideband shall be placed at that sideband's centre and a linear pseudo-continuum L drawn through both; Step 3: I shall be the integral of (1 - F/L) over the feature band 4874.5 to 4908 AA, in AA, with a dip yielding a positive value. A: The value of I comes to -3.7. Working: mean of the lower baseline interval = 0.754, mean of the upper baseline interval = 0.88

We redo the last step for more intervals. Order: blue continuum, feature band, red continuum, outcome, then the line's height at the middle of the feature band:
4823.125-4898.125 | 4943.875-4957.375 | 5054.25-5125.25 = -3.4 AA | 0.83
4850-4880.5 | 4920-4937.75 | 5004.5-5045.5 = -4.3 AA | 0.793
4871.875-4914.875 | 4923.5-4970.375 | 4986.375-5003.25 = -4.4 AA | 0.86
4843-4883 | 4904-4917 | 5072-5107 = -2.5 AA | 0.807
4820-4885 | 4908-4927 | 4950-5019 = -3.8 AA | 0.789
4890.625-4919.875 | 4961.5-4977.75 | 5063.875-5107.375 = 1.9 AA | 0.904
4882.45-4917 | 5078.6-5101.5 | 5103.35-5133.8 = 1.2 AA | 0.897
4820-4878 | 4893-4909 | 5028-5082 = -2.4 AA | 0.795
